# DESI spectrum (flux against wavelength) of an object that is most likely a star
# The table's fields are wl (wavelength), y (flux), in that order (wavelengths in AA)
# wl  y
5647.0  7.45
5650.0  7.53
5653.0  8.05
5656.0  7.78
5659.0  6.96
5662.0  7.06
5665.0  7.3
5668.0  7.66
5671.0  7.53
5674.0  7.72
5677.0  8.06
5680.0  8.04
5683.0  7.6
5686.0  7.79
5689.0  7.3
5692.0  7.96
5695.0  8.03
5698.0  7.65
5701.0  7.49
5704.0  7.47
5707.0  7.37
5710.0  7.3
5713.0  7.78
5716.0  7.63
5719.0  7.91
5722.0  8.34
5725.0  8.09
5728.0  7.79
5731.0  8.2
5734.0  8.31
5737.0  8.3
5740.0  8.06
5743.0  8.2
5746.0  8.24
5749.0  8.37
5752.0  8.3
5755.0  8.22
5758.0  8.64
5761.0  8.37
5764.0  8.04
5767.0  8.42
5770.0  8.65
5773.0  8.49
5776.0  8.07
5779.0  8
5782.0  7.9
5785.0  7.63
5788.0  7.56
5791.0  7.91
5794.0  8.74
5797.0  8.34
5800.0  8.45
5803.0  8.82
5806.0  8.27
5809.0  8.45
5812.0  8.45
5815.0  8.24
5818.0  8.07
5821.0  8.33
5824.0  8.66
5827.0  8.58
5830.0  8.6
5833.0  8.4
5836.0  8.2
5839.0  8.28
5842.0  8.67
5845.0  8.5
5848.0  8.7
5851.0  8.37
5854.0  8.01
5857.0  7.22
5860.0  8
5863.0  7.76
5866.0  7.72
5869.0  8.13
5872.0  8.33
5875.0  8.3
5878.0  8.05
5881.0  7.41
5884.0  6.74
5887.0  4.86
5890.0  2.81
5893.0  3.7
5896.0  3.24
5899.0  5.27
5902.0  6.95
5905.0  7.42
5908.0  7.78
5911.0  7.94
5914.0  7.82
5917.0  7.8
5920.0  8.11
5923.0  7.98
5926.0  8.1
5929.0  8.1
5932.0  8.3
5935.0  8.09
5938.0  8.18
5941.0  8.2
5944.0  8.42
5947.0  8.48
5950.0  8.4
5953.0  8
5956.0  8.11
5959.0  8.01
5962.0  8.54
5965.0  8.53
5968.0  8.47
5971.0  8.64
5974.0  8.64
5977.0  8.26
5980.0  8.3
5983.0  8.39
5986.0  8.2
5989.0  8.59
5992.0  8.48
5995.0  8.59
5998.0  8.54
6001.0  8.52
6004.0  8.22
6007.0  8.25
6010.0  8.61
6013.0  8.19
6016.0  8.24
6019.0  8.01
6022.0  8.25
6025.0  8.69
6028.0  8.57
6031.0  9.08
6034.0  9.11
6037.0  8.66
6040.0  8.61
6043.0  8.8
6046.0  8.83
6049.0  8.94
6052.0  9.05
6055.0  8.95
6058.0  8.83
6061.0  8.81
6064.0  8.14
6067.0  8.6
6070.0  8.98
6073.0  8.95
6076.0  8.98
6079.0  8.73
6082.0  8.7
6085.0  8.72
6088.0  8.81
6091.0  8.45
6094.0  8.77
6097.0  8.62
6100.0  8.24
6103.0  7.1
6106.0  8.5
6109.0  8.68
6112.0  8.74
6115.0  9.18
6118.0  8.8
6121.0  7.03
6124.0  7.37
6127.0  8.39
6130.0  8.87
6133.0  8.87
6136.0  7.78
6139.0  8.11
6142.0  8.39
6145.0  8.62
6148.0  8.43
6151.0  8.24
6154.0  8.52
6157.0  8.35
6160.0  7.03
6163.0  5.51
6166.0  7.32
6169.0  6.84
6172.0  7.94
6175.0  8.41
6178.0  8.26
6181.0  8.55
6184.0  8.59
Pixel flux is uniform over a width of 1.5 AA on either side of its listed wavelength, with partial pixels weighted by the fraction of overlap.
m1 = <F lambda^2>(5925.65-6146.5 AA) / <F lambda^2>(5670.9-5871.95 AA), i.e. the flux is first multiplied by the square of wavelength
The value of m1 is 1.1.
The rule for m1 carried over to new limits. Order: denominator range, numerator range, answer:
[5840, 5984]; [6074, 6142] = 1.17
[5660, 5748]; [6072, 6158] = 1.24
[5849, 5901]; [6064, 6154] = 1.36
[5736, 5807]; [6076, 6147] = 1.14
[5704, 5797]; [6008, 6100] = 1.19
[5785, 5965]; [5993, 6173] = 1.16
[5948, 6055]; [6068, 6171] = 1.01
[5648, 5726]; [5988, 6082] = 1.27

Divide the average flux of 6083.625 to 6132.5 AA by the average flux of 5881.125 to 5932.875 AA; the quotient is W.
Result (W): 1.3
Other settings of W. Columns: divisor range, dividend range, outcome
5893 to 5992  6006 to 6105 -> 1.10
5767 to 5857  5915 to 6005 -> 1.00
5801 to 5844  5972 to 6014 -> 1.00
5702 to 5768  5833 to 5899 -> 0.89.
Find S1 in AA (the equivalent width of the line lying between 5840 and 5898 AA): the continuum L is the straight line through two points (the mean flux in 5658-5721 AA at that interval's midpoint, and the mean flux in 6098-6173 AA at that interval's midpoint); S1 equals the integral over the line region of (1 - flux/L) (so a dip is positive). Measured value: 5.3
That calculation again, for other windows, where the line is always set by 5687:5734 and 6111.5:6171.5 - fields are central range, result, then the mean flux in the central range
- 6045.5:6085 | -4.2 AA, 8.8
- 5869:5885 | 0.1 AA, 7.83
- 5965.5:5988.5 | -1.5 AA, 8.43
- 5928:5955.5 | -1.2 AA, 8.24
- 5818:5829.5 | -0.9 AA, 8.47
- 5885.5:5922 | 7.9 AA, 6.17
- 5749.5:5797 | -2.4 AA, 8.2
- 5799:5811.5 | -1.1 AA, 8.5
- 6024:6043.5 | -2.1 AA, 8.79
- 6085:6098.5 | -1.2 AA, 8.67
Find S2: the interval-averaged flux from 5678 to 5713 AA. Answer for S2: 7.65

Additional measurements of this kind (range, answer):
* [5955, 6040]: 8.46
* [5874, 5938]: 6.91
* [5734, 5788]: 8.21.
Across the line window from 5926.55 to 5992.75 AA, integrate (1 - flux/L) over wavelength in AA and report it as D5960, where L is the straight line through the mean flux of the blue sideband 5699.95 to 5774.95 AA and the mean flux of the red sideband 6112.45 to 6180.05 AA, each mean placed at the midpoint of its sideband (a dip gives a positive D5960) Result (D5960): -2.3 AA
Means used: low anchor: 8.08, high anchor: 8.03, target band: 8.33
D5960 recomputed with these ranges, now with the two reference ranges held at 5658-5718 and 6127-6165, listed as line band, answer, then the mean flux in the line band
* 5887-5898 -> 6.0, 3.56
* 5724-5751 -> -1.9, 8.18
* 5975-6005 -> -1.9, 8.42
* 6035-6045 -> -1.0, 8.72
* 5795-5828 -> -3.0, 8.43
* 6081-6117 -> -2.4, 8.54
